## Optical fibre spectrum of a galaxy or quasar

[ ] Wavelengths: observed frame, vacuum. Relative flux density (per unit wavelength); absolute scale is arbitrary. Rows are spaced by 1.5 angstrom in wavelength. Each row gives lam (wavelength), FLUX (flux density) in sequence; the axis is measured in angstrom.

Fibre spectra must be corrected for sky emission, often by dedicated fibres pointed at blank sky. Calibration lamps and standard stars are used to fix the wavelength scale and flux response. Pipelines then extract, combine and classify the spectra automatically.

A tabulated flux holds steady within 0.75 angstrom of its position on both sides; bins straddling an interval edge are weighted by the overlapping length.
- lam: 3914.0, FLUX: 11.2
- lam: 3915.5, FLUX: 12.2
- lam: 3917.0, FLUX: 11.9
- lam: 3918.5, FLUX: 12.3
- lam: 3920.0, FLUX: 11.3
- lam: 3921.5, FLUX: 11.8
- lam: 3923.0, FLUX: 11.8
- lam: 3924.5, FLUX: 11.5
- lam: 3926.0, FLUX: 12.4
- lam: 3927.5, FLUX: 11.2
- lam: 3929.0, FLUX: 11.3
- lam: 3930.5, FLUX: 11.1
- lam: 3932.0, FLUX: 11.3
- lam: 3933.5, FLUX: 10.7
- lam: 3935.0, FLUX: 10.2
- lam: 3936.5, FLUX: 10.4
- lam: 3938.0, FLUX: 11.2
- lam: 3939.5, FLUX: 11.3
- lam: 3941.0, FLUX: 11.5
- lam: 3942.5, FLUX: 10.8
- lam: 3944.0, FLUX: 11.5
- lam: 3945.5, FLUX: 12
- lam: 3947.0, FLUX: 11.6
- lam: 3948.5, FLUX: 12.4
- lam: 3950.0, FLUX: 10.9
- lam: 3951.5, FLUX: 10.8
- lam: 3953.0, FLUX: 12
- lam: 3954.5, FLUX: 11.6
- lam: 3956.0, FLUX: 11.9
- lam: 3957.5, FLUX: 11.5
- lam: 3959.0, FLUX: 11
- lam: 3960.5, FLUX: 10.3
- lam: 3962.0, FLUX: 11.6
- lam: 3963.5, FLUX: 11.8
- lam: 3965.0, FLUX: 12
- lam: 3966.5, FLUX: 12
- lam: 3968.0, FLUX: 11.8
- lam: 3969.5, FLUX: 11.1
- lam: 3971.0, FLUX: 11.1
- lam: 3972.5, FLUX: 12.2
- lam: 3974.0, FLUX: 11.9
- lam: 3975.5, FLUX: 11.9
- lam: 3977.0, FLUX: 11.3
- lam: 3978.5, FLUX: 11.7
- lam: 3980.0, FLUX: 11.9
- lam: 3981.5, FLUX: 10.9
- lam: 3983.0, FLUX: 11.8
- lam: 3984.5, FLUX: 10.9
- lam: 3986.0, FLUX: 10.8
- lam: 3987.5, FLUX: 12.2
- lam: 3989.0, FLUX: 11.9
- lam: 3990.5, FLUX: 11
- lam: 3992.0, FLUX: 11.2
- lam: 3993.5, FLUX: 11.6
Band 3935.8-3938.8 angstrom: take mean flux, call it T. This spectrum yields 10.8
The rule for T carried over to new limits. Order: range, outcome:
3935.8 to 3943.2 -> 11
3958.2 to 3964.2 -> 11.2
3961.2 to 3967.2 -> 11.8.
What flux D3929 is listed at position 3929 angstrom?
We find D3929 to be 11.3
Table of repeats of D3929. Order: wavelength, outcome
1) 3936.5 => 10.4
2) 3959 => 11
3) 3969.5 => 11.1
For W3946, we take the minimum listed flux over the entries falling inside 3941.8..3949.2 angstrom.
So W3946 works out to 10.8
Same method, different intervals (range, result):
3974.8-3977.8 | 11.3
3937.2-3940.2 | 11.2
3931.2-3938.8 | 10.2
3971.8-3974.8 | 11.9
